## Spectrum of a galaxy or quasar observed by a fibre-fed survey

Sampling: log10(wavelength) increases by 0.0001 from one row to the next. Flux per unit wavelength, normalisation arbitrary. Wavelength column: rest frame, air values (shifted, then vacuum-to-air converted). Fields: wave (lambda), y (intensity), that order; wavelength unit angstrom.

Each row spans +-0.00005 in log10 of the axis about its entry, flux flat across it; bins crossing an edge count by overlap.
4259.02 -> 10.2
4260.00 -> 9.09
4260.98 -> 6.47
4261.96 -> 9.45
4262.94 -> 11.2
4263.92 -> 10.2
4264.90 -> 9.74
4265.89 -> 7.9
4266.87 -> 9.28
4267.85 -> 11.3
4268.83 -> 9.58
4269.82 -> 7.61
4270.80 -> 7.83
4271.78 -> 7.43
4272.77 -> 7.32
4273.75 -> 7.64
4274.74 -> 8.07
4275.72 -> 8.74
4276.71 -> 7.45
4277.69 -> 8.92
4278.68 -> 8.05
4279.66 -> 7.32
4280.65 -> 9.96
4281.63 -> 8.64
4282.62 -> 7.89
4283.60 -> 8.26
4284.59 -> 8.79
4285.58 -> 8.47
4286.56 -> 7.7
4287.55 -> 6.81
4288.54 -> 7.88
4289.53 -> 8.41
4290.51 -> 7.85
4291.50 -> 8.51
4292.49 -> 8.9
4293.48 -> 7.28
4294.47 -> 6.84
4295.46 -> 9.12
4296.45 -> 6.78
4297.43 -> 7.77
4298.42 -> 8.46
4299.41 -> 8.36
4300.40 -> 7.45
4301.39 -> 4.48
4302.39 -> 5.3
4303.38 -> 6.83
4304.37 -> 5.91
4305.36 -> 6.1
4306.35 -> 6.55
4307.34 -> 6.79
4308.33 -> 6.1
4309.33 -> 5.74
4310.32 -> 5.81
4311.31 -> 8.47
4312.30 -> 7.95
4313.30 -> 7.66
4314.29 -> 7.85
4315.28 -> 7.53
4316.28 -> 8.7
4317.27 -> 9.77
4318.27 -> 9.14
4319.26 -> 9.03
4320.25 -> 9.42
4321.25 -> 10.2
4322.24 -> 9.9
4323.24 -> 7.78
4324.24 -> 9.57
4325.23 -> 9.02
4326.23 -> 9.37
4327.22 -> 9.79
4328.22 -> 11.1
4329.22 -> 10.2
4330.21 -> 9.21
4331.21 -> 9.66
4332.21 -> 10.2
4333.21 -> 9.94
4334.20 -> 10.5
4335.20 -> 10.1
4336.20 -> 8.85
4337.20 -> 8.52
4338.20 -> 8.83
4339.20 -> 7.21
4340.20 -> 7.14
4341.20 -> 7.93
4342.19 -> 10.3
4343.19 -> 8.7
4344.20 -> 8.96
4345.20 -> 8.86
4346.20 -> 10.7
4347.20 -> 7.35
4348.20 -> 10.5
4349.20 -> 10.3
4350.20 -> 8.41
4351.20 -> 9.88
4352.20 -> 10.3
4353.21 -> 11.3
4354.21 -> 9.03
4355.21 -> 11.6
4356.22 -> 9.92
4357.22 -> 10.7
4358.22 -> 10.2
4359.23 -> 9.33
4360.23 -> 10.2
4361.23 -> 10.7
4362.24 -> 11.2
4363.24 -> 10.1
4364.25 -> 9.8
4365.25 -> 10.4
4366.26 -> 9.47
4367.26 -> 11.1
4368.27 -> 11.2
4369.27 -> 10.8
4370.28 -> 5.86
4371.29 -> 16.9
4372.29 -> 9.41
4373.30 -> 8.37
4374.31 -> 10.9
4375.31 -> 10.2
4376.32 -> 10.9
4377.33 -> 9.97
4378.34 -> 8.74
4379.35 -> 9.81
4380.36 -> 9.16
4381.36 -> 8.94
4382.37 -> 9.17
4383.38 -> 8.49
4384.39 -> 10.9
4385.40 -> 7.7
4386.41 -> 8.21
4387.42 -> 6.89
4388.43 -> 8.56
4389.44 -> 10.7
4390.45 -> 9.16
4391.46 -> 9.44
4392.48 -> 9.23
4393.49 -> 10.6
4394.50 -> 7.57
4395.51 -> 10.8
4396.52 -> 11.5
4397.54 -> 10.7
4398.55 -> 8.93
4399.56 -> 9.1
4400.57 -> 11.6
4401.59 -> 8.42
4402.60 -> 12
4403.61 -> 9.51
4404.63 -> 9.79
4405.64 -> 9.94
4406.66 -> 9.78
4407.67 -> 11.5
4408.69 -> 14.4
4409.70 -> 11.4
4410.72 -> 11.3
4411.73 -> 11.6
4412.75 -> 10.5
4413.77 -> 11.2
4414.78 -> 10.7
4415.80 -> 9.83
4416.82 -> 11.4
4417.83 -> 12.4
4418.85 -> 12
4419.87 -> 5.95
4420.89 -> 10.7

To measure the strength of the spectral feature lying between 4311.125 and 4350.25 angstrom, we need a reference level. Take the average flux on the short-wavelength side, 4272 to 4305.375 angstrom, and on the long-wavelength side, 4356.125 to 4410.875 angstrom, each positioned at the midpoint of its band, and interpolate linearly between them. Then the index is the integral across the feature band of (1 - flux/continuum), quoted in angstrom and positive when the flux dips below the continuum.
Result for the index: -1.73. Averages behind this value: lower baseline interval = 7.73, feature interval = 9.13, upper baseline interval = 10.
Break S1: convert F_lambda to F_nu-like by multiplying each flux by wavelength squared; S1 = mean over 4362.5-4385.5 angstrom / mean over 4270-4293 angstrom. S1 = 1.28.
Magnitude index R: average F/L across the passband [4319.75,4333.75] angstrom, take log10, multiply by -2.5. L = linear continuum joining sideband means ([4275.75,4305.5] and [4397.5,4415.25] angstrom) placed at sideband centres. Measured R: -0.12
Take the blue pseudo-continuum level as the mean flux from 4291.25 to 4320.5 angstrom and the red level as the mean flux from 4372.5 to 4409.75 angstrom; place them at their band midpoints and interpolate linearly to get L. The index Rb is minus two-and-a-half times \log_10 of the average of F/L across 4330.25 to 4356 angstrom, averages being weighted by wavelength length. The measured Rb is -0.11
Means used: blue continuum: 7.46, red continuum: 9.79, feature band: 9.4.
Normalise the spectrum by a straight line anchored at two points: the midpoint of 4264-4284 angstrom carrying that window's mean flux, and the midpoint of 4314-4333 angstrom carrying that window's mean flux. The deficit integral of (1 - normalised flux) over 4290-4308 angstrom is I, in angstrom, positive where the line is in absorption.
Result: 3.5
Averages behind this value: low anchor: 8.48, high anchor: 9.36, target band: 7.18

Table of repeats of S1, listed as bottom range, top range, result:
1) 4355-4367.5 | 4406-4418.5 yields 1.12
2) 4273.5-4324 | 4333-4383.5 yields 1.28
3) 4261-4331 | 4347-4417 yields 1.28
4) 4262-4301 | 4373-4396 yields 1.17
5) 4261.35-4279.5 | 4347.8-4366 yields 1.22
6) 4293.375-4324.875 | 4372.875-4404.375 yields 1.29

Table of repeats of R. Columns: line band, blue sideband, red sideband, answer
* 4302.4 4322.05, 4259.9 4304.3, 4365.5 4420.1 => 0.14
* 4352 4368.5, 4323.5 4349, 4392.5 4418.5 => -0.07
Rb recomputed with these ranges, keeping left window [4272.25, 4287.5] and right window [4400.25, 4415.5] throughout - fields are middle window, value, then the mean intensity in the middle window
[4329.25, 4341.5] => 0.032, 9.07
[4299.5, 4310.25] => 0.369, 6.19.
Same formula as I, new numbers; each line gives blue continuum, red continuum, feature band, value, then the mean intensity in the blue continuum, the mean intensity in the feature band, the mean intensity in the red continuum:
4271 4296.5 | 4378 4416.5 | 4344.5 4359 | -1.1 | 8.06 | 9.91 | 9.96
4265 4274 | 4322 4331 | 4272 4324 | 6.9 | 8.51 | 7.83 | 9.54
